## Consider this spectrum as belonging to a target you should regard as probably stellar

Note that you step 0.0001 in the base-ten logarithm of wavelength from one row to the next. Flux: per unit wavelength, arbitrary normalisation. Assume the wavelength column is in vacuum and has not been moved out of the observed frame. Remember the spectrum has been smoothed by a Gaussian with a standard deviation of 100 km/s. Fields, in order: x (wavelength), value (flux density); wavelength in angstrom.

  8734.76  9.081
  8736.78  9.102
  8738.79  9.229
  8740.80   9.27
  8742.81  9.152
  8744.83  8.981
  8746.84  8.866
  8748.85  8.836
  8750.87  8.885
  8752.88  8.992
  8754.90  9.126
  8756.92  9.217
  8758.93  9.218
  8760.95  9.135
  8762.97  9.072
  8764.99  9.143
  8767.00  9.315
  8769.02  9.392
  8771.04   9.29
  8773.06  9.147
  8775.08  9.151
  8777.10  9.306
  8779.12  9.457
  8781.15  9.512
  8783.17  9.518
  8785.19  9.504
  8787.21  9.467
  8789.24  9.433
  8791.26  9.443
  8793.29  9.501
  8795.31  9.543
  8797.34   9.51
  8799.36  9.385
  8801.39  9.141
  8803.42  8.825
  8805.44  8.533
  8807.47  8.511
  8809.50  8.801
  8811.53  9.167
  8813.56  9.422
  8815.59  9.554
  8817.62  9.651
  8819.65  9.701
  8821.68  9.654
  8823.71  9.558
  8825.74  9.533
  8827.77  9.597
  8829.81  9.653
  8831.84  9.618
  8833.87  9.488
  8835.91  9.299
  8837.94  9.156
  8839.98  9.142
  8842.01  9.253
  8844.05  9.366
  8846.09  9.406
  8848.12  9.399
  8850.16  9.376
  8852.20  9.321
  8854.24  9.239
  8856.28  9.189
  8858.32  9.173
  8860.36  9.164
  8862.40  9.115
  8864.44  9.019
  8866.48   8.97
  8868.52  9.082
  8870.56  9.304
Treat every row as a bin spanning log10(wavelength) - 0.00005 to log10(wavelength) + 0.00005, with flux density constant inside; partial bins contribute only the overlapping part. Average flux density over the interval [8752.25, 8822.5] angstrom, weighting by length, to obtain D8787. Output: 9.28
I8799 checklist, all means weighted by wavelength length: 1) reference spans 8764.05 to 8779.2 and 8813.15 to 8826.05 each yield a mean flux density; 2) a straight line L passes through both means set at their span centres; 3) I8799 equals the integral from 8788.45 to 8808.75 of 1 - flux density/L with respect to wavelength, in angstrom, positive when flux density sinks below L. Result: 0.6 angstrom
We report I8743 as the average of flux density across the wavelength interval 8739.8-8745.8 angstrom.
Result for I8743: 9.13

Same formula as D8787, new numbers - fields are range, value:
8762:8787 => 9.32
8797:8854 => 9.32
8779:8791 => 9.48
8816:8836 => 9.59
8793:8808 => 9.12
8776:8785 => 9.45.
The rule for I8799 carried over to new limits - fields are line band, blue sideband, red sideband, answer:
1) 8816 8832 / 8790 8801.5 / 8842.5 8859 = -0.4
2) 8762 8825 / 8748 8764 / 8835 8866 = -1.3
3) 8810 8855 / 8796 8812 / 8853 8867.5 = -1.8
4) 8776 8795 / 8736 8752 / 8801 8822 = -0.7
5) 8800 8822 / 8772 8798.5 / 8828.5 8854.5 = 0.5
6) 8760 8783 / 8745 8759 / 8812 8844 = -0.4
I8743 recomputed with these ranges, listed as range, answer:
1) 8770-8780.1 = 9.27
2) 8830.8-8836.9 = 9.47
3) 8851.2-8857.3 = 9.25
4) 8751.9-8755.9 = 9.05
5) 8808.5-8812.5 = 8.98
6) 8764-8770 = 9.29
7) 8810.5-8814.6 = 9.29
